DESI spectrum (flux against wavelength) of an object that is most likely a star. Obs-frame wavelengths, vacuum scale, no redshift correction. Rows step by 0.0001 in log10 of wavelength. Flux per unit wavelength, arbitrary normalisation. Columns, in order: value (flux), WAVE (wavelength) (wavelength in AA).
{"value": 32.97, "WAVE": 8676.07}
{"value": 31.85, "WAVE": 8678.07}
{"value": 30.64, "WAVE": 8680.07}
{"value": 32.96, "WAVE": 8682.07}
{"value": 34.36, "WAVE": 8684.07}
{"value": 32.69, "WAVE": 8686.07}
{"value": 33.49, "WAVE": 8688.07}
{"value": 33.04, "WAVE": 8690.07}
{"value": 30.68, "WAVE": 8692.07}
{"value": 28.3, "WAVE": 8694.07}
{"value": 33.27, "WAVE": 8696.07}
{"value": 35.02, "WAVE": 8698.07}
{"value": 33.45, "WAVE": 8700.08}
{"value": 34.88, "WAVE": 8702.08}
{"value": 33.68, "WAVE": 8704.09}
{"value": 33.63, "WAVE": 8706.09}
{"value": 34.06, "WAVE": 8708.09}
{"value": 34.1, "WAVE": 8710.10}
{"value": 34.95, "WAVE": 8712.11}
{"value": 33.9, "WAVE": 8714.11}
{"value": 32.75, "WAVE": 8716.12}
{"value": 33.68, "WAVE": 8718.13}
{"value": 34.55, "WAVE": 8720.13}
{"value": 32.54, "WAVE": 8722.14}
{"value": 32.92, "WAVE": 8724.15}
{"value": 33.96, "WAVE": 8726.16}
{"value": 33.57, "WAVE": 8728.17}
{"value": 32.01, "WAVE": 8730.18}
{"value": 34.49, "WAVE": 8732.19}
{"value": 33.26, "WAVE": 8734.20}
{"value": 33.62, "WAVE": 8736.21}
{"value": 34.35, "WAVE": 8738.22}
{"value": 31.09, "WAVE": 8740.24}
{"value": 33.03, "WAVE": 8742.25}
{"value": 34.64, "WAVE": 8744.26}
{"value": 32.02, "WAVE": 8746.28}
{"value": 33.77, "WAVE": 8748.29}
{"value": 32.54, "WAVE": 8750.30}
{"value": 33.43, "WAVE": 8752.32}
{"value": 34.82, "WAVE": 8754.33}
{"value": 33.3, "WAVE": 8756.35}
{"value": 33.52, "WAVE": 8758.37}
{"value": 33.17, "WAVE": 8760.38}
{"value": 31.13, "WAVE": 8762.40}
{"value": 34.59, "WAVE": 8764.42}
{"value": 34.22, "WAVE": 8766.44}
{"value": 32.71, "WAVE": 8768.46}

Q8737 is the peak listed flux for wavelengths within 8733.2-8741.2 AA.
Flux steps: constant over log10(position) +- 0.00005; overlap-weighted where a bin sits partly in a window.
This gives 34.35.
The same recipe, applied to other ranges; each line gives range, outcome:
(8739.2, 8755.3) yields 34.82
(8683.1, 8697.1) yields 34.36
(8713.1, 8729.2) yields 34.55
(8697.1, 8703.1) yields 35.02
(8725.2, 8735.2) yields 34.49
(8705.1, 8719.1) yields 34.95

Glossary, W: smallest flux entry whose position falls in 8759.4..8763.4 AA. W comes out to 31.13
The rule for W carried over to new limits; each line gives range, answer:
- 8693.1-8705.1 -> 28.3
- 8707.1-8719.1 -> 32.75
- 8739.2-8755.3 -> 31.09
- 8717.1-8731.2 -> 32.01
